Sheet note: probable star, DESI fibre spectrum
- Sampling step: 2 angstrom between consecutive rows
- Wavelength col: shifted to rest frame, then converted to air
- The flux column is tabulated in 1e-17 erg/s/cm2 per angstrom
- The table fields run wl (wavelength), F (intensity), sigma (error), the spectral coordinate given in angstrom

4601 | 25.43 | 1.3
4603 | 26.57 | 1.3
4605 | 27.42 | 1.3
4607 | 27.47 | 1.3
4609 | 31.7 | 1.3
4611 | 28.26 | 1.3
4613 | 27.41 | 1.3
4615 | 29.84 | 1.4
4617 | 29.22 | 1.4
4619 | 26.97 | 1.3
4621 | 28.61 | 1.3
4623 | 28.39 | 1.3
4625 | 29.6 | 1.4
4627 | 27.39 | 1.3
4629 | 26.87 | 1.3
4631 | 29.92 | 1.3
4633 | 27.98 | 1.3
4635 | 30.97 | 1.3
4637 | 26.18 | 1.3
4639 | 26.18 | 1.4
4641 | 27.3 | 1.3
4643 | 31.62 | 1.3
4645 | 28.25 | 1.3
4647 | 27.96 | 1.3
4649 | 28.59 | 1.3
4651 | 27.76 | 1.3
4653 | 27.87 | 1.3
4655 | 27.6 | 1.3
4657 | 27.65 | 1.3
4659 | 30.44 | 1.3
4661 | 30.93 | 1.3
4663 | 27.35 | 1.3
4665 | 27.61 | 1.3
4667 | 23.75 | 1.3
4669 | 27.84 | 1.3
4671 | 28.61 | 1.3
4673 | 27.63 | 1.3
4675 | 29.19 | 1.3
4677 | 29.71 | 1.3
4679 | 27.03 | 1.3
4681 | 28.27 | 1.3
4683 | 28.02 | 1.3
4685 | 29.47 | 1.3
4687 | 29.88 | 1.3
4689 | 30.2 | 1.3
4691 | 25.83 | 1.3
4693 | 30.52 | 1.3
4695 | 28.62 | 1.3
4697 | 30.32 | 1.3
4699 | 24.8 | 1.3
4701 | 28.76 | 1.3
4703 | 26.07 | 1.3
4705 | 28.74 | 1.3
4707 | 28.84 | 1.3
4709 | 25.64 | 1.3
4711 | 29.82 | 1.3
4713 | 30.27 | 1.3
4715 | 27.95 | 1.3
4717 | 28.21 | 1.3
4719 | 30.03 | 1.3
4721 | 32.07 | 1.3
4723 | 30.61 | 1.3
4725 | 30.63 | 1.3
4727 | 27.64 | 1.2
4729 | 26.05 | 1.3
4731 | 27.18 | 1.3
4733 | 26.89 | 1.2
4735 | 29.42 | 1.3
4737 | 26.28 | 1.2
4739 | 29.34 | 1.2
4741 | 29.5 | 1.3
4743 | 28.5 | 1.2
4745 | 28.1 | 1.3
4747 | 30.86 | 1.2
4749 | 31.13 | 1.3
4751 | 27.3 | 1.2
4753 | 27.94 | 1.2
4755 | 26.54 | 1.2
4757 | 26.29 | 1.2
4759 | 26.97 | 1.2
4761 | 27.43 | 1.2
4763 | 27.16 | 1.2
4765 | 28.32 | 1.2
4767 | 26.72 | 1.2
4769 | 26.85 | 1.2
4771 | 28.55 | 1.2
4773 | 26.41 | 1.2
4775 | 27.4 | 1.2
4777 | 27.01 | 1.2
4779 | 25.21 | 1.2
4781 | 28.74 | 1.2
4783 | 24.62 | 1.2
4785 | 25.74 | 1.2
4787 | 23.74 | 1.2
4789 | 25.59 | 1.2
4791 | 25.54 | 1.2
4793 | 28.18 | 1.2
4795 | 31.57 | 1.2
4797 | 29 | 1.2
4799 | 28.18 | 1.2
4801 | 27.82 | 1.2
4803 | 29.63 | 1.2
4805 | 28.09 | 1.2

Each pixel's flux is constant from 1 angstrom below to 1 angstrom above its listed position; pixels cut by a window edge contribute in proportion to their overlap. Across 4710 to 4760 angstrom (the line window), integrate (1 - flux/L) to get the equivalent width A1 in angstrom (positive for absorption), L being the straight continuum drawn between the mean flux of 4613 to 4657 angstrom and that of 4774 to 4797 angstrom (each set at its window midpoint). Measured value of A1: -2.4 angstrom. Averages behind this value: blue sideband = 28.3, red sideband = 26.8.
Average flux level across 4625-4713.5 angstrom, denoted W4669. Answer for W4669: 28.3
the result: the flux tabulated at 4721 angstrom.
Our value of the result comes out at 32.07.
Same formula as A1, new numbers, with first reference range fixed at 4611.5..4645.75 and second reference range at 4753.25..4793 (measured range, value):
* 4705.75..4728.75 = -1.5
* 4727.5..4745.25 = -0.5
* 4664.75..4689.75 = -0.4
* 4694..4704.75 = -0.1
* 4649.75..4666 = -0.2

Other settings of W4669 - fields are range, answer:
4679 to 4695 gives 28.8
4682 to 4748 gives 28.6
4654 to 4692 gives 28.3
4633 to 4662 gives 28.5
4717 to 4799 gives 27.8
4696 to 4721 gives 28.4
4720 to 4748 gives 28.8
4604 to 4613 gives 28.6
